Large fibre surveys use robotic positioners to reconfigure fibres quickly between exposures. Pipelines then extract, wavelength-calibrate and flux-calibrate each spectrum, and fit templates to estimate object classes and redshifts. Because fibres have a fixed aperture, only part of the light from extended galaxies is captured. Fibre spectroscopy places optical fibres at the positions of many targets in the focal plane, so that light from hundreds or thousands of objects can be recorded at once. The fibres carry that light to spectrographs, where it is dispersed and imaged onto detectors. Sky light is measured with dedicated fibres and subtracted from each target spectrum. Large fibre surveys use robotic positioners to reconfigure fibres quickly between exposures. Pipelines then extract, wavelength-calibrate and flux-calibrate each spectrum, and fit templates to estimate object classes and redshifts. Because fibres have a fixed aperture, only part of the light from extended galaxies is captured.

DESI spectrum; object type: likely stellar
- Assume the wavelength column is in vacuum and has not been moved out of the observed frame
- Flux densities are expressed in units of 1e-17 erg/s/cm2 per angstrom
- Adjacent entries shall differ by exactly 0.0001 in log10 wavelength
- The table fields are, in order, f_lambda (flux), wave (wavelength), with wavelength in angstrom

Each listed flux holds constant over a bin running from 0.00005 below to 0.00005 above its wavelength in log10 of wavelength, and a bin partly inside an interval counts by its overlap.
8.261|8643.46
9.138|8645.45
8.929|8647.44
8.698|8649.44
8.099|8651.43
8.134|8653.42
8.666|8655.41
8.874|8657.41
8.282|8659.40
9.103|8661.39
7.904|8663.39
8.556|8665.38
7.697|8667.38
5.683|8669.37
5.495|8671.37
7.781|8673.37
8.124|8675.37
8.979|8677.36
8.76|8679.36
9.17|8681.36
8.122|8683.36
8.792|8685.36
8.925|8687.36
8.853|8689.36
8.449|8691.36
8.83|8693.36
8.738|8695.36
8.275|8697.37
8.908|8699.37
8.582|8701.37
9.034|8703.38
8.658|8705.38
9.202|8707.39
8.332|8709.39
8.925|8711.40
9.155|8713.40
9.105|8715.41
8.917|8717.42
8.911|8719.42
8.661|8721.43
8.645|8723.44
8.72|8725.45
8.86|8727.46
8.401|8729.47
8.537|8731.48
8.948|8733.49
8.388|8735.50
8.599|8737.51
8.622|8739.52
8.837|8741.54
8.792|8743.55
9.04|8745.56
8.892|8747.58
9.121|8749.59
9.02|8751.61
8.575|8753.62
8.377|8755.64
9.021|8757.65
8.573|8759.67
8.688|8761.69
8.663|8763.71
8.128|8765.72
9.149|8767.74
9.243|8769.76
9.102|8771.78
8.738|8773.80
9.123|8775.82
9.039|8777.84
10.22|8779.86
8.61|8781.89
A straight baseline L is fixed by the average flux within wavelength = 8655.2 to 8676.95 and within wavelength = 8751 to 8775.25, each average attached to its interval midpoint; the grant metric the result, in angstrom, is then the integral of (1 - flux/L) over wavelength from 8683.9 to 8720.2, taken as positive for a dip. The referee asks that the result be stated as -2.7 angstrom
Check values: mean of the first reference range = 7.83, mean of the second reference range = 8.78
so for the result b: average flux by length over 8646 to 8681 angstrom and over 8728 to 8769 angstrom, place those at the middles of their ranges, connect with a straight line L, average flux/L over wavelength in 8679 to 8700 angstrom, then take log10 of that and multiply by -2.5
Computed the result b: -0.05 mag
